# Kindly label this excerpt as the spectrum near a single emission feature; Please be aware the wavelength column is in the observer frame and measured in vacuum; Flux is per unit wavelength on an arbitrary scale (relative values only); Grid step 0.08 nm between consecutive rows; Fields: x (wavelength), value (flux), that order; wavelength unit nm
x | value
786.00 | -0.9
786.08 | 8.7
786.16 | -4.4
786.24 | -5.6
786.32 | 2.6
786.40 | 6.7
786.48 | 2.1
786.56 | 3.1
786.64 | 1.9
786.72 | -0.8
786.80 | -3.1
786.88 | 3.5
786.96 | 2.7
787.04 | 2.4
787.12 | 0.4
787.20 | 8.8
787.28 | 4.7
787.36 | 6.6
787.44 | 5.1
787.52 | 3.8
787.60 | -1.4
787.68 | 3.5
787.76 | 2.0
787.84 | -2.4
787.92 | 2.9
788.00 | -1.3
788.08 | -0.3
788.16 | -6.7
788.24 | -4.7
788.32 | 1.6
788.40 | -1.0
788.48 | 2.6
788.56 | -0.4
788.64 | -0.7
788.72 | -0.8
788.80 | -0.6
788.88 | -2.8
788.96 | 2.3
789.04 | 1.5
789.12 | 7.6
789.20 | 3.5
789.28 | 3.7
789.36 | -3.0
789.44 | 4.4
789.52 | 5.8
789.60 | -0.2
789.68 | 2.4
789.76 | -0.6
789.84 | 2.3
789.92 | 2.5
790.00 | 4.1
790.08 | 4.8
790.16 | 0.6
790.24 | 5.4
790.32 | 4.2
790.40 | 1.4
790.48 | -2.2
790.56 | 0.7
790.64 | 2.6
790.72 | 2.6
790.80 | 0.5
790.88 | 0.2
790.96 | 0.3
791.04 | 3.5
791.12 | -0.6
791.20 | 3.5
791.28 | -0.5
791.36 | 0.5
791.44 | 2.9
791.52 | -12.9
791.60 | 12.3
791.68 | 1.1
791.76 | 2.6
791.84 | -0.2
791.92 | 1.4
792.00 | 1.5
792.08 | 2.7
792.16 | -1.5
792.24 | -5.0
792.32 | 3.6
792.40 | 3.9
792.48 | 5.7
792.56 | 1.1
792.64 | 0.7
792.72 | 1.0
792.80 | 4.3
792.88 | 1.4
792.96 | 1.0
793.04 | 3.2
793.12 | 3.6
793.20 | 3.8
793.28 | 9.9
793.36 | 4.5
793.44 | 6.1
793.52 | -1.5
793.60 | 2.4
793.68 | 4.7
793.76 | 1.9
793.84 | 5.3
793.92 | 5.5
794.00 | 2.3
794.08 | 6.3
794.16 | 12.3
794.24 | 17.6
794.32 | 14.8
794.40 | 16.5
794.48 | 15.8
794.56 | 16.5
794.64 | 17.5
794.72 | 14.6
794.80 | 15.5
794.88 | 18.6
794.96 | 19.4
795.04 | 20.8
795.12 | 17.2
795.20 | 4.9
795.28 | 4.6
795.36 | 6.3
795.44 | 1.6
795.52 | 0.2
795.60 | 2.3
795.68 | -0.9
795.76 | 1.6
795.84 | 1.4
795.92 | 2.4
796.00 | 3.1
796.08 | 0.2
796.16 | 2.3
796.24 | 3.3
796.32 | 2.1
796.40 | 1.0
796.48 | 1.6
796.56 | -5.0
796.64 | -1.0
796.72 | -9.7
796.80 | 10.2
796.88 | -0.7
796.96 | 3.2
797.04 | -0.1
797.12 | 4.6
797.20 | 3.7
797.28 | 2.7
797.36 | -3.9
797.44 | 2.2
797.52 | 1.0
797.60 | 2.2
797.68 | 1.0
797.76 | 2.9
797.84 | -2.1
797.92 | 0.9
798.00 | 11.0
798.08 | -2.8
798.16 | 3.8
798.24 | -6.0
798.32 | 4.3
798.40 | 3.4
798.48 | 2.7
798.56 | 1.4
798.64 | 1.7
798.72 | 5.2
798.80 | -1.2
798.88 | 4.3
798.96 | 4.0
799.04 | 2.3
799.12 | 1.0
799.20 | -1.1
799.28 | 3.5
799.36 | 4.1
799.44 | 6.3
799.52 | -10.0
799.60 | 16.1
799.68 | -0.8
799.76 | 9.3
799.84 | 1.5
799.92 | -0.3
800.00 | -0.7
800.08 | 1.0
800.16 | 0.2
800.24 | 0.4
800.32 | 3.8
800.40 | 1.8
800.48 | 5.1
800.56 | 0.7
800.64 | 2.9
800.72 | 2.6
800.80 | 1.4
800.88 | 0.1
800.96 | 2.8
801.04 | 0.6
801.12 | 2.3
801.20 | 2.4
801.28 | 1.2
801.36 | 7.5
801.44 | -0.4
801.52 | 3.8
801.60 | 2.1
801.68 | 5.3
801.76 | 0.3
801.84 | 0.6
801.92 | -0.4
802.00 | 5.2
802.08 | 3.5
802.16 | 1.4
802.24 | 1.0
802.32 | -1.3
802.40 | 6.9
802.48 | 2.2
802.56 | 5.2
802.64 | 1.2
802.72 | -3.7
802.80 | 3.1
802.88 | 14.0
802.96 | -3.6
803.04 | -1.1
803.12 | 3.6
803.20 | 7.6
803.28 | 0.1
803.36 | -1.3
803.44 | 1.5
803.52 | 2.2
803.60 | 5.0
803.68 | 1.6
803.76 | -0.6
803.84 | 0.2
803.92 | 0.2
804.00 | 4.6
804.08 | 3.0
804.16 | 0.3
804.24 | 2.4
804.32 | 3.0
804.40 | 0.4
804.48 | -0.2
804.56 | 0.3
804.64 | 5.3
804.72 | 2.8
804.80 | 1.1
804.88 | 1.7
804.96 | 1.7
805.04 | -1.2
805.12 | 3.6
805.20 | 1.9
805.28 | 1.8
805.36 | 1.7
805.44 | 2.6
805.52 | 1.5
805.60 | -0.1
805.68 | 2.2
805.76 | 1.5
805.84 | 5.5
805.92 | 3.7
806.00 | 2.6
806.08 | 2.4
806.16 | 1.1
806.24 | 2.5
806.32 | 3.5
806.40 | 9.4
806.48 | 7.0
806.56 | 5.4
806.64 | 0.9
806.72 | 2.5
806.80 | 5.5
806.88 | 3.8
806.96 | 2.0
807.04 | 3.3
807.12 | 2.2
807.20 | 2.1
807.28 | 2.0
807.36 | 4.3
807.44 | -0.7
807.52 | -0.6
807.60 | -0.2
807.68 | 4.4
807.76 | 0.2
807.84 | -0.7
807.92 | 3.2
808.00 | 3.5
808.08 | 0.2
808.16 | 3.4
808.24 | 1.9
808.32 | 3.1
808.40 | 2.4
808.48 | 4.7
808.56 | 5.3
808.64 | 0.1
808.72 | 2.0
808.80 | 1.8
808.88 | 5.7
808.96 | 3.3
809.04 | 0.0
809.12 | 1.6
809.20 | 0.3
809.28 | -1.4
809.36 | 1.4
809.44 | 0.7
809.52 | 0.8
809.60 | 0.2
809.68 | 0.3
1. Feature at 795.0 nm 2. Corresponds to [O II]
